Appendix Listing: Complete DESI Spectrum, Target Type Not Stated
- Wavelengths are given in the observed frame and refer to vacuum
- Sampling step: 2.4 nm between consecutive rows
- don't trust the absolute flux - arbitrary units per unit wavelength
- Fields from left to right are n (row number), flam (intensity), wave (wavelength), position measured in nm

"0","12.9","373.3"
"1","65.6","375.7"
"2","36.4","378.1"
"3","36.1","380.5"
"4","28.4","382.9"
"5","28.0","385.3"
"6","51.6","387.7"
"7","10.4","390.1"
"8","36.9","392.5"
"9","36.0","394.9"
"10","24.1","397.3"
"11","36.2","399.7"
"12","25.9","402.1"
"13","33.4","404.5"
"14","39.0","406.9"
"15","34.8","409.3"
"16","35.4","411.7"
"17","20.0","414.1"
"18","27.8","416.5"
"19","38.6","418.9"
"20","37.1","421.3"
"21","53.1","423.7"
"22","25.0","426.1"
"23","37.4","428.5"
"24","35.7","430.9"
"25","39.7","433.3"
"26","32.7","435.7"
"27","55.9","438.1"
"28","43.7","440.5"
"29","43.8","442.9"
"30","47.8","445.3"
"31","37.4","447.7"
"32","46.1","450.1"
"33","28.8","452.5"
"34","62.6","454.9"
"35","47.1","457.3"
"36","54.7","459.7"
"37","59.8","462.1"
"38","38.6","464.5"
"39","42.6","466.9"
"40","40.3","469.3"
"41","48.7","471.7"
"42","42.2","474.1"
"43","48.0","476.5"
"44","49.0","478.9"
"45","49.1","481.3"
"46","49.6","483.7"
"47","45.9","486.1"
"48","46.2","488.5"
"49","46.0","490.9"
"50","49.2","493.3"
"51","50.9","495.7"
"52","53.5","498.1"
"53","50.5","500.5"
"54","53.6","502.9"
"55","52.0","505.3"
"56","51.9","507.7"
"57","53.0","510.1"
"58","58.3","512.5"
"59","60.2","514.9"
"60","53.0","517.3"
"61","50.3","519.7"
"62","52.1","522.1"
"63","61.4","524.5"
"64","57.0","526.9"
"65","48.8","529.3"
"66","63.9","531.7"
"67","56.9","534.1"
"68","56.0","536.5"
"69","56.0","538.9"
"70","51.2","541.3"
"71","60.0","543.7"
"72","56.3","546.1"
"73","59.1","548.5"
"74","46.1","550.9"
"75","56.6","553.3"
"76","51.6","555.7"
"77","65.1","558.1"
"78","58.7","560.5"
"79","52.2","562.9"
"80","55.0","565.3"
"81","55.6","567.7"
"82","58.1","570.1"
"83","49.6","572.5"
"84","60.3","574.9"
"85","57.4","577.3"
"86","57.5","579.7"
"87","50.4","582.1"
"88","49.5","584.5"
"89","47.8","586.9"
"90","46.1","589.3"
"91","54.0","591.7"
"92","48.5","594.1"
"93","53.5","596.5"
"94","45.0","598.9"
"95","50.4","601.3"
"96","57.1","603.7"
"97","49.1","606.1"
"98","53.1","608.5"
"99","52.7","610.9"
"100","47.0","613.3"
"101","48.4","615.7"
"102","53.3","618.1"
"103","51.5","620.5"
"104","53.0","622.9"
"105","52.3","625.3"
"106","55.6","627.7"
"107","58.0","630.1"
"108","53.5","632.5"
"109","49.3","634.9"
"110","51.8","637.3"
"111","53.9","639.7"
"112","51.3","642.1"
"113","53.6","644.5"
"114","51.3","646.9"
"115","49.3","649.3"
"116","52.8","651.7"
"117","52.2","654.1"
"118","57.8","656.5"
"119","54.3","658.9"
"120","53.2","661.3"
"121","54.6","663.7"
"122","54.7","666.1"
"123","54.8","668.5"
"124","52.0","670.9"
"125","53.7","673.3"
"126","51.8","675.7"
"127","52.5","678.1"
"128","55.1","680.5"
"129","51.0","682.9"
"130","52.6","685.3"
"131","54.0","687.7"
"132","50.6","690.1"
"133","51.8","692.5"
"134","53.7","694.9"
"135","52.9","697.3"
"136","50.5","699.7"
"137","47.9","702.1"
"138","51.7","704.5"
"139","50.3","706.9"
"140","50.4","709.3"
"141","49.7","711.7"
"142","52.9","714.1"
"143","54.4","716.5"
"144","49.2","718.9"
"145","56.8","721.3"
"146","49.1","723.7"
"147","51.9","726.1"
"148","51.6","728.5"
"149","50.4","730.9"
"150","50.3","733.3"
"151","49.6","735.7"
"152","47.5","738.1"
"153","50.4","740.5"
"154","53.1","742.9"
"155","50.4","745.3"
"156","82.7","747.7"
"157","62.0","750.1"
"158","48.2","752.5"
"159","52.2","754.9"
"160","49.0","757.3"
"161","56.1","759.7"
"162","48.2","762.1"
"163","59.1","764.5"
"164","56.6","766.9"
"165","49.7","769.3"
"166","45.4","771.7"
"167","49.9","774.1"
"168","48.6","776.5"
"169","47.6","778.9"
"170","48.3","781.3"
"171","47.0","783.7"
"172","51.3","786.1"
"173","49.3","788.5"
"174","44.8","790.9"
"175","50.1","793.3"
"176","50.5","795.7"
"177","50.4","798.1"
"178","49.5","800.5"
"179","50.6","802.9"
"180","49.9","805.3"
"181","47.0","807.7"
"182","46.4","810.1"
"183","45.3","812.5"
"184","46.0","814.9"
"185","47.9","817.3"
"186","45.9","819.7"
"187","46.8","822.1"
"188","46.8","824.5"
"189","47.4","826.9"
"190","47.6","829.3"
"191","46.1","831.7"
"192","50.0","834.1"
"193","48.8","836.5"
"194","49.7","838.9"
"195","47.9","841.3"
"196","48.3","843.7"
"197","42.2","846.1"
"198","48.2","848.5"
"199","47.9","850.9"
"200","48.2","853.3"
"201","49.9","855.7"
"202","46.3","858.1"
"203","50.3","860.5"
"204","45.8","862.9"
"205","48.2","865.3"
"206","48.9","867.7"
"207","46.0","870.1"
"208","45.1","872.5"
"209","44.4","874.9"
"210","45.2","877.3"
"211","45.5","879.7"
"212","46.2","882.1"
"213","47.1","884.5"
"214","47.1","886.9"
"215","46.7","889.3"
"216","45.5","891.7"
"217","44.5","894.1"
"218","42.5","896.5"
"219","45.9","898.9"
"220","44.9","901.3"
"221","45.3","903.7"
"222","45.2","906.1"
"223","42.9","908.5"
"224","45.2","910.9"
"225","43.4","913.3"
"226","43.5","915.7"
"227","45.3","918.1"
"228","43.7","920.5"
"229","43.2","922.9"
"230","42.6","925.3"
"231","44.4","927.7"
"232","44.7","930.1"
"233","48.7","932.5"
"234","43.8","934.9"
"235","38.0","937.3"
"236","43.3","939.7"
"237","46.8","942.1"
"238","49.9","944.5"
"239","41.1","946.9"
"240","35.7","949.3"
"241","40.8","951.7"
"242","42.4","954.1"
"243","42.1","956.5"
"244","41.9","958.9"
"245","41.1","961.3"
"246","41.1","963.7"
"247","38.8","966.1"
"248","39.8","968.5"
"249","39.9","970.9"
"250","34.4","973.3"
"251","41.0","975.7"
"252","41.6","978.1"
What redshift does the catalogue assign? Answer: 0.14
